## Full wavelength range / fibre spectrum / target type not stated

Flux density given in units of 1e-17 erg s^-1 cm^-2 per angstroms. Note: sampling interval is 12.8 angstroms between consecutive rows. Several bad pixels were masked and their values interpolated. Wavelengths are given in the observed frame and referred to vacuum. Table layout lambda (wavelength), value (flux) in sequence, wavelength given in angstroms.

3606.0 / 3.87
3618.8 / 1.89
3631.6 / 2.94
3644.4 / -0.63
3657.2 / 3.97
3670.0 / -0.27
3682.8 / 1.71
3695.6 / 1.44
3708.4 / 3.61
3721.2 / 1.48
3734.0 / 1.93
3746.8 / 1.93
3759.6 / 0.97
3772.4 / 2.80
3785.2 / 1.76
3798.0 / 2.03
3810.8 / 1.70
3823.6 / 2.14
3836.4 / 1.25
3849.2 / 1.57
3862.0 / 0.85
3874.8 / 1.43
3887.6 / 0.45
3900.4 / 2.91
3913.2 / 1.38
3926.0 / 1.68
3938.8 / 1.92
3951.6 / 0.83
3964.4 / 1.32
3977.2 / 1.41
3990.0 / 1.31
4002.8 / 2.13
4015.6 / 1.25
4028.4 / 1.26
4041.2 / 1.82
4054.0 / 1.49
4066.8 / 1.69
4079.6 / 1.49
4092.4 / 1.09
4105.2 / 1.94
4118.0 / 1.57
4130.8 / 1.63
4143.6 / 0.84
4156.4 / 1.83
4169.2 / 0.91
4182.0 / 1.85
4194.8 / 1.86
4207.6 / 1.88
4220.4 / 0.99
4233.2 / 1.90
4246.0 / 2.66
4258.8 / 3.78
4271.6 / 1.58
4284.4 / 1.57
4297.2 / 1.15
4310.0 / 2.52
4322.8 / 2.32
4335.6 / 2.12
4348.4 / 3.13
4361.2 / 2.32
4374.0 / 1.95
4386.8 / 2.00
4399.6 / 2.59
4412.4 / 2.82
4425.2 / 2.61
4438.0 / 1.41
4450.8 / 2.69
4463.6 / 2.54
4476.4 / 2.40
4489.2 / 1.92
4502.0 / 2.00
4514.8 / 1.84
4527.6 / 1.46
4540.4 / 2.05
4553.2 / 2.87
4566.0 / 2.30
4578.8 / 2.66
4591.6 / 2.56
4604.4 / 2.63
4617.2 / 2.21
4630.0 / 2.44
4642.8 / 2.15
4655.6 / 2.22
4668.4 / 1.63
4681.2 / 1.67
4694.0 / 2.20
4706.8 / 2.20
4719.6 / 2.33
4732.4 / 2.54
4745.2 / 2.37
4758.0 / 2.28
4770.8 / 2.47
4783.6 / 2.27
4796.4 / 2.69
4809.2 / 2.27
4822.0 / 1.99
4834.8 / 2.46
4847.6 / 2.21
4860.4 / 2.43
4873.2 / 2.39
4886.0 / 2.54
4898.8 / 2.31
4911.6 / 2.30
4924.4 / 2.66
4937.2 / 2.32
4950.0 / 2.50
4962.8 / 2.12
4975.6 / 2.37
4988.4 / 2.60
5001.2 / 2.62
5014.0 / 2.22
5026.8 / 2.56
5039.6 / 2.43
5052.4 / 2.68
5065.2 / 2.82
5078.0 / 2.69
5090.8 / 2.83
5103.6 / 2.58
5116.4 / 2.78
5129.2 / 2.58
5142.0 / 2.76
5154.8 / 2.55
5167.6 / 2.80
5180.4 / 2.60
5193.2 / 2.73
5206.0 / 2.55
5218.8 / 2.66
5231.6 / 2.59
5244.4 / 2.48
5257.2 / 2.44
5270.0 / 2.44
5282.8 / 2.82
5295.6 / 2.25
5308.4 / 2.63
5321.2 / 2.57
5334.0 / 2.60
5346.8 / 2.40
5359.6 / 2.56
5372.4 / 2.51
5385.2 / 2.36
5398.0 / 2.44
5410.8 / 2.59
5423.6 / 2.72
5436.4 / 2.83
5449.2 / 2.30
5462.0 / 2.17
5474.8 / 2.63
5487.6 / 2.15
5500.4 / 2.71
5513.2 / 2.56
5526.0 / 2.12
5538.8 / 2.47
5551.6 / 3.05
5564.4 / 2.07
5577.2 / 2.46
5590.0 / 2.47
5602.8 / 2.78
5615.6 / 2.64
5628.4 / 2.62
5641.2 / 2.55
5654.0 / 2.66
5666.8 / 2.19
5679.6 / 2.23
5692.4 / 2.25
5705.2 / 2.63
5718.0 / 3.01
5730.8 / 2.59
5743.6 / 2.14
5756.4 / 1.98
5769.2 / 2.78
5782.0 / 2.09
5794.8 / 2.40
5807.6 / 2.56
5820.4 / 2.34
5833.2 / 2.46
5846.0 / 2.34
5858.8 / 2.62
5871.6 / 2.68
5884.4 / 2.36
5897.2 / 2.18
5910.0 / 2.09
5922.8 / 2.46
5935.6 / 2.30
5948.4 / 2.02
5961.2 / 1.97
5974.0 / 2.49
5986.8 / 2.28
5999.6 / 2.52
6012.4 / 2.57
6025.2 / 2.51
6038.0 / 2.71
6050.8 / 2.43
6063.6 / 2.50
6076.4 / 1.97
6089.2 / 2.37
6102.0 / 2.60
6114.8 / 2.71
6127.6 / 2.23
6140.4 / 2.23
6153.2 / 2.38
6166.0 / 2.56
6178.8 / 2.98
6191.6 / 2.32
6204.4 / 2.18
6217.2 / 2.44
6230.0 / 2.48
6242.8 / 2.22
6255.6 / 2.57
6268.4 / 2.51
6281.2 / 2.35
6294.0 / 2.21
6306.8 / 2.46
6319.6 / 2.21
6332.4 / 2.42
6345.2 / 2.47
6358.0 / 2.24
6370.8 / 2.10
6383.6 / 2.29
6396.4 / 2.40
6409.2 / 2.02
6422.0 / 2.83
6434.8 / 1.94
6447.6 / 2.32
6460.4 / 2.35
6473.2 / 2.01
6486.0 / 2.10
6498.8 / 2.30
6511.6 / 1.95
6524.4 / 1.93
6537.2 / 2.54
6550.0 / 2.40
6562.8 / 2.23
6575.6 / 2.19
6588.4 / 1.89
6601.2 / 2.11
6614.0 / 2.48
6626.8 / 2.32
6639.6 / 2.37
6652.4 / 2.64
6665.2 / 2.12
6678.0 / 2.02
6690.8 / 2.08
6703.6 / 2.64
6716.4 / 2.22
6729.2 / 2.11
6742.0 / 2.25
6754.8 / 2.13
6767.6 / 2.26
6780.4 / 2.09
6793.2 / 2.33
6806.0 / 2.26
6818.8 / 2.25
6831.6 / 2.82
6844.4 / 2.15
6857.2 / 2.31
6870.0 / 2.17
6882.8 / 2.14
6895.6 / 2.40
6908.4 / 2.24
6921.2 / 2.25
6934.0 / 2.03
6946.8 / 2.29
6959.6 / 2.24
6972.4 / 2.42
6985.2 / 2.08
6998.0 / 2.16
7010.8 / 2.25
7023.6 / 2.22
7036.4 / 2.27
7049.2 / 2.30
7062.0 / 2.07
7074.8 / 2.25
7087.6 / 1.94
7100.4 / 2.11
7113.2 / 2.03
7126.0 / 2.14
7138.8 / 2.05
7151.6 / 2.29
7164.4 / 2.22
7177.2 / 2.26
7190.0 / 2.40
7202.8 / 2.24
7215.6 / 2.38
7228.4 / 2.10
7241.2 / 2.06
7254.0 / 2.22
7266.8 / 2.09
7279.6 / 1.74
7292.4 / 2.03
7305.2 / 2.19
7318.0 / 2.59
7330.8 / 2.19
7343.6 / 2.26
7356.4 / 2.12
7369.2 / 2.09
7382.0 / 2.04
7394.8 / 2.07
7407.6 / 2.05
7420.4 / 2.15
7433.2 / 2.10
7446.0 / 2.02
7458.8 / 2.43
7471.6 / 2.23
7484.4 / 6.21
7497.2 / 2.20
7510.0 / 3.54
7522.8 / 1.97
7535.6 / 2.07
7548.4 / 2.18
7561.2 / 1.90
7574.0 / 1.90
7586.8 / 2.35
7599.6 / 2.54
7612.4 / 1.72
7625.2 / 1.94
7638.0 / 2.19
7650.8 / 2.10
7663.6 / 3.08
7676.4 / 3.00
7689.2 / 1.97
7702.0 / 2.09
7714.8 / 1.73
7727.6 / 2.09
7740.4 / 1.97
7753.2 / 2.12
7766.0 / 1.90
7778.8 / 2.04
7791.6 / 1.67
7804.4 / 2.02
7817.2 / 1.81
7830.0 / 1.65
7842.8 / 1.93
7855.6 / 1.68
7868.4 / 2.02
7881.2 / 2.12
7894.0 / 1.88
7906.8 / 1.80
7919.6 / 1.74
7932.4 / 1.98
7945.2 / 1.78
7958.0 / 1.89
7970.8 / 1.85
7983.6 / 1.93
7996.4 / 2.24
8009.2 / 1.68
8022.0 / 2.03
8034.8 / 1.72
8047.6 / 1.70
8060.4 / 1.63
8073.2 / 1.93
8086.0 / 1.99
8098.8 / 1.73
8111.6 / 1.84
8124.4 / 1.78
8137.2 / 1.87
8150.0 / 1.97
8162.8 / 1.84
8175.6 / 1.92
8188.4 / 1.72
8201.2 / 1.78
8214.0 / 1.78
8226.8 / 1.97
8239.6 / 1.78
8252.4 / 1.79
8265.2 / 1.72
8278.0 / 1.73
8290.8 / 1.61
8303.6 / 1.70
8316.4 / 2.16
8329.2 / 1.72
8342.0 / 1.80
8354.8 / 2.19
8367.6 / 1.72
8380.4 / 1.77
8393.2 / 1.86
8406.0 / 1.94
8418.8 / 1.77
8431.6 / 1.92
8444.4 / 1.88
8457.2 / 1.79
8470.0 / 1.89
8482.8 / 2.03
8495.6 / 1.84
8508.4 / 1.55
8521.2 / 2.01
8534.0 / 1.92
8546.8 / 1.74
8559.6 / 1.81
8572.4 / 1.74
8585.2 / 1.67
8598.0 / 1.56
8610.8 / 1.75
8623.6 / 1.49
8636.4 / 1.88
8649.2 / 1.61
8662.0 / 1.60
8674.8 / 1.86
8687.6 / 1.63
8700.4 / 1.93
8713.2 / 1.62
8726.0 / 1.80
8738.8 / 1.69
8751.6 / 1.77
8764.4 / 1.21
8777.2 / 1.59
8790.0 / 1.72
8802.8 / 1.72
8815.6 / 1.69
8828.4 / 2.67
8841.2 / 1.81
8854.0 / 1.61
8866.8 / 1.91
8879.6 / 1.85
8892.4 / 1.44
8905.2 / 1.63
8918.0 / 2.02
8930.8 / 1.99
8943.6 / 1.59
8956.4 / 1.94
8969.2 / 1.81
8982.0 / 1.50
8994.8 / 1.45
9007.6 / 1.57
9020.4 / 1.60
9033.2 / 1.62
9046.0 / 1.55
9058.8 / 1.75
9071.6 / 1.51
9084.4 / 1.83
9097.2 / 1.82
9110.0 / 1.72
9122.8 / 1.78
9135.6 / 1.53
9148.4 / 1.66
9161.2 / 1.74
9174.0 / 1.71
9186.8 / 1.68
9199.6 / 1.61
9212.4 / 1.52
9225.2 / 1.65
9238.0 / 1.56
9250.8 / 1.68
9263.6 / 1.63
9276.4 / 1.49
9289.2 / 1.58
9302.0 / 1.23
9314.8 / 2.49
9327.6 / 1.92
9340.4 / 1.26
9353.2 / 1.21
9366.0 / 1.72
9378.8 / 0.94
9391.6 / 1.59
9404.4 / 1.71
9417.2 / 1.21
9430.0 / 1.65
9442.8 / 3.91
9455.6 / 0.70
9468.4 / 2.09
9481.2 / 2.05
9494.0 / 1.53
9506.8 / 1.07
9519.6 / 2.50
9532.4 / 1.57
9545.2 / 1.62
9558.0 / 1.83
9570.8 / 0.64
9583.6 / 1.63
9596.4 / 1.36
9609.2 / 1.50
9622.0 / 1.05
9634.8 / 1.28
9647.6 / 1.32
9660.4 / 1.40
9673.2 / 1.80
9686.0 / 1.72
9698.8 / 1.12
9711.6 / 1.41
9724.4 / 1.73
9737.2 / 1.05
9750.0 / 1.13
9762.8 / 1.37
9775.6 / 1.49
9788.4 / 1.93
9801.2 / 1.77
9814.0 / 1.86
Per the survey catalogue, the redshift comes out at 0.14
